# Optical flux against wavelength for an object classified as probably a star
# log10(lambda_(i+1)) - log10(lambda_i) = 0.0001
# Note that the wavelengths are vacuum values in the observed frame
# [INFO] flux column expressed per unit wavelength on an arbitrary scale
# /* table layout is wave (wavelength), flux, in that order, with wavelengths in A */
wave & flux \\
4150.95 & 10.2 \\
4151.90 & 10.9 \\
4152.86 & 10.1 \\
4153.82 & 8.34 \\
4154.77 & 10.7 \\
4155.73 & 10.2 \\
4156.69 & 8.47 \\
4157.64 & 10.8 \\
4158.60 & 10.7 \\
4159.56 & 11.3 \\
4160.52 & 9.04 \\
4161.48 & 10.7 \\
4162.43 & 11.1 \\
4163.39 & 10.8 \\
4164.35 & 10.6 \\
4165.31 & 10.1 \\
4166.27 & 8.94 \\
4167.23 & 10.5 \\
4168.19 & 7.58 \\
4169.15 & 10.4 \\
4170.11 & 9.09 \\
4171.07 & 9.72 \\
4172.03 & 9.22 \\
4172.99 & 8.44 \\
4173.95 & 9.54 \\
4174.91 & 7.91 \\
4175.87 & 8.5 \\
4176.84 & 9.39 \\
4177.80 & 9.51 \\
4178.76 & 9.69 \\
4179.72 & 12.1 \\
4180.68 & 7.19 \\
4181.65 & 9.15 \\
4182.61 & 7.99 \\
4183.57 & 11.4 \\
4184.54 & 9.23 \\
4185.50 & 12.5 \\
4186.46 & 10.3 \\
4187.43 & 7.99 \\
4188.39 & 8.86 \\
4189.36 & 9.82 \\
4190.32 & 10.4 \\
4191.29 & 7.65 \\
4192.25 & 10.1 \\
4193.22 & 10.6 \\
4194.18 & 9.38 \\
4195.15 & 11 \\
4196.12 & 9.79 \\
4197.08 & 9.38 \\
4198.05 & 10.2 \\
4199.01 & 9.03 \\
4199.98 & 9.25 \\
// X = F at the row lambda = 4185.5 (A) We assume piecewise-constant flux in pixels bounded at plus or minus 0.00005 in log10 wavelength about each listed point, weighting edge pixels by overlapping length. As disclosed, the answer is 12.5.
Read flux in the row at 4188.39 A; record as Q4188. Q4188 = 8.86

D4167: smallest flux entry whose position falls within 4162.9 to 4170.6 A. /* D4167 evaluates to 7.58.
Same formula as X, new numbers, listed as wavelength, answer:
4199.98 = 9.25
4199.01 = 9.03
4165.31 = 10.1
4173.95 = 9.54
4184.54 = 9.23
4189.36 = 9.82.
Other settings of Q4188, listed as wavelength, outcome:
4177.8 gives 9.51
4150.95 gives 10.2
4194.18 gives 9.38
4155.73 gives 10.2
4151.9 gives 10.9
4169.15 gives 10.4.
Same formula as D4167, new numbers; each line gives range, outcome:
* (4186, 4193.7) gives 7.65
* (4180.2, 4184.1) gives 7.19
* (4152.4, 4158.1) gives 8.34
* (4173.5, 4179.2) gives 7.91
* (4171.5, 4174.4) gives 8.44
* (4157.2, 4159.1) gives 10.7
